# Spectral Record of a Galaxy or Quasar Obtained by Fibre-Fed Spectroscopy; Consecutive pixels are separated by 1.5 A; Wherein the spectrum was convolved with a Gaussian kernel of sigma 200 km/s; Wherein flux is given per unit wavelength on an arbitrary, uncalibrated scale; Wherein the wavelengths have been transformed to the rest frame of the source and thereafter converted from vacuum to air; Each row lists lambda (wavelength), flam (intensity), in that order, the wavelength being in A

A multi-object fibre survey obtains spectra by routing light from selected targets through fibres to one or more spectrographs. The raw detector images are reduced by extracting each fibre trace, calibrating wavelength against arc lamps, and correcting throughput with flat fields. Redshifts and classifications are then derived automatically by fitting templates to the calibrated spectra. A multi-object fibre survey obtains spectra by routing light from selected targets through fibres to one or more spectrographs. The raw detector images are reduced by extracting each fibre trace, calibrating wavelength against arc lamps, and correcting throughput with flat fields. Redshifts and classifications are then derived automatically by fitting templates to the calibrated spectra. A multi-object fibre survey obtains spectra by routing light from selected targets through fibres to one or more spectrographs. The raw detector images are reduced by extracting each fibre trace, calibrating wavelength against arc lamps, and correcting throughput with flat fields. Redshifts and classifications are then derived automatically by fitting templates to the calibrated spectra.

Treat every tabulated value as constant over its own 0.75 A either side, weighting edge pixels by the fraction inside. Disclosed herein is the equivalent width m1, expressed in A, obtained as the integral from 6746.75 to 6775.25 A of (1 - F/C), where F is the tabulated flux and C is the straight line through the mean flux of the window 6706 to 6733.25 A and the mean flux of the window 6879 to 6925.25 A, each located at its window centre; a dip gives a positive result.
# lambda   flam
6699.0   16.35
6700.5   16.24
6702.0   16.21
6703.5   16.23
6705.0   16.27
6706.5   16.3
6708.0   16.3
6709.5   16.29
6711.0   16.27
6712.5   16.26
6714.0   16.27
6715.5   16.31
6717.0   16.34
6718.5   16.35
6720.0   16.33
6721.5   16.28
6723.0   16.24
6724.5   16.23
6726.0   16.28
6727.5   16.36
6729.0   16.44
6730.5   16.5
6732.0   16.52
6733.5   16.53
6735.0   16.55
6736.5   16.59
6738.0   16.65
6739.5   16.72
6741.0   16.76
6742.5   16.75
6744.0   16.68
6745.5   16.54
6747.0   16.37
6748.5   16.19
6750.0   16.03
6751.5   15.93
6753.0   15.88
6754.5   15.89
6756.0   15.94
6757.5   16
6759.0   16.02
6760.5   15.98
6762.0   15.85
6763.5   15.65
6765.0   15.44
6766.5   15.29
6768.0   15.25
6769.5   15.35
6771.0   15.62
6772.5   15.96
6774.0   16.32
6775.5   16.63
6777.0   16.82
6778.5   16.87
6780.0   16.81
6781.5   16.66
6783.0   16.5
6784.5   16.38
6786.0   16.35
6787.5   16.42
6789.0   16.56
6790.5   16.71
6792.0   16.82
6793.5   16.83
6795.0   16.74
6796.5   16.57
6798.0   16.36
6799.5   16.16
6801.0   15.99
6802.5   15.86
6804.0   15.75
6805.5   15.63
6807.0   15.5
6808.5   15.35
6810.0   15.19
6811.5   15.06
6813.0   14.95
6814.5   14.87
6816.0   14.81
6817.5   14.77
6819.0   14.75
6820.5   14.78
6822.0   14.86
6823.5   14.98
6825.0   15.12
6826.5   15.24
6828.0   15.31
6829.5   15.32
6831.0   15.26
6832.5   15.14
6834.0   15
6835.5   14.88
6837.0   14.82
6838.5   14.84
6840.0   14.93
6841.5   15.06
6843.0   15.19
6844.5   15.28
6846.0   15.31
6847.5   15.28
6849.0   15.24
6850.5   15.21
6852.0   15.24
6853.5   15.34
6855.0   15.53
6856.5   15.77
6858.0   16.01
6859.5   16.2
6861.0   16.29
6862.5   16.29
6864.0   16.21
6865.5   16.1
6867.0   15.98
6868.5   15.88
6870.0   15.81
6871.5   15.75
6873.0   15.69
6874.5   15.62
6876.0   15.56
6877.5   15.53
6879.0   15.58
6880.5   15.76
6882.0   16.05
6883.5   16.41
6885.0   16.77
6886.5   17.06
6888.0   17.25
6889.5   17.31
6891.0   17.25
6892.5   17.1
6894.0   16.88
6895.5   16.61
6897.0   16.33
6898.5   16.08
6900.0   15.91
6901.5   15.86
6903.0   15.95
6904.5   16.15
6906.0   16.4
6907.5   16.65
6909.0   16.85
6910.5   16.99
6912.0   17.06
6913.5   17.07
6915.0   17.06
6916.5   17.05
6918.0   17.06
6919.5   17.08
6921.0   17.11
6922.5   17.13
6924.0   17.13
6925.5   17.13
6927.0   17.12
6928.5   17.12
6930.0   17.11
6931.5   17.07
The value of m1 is 1.0 A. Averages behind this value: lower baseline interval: 16.3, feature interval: 15.8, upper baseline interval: 16.7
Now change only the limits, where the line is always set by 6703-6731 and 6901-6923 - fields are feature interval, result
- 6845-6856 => 0.9 A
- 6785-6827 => 2.1 A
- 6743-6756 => 0.2 A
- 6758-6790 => 0.6 A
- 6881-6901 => 0.1 A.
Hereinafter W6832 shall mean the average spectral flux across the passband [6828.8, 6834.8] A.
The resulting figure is 15.2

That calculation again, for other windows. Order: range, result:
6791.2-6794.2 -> 16.8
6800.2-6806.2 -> 15.8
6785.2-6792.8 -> 16.6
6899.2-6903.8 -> 15.9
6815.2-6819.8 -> 14.8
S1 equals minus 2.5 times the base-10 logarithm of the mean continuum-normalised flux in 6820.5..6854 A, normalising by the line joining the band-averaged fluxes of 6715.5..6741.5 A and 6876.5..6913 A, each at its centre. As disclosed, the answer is 0.09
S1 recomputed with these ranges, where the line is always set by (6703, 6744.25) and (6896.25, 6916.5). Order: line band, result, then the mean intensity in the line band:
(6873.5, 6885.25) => 0.04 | 15.9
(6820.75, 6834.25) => 0.09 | 15.1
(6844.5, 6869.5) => 0.05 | 15.7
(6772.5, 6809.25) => 0.01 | 16.3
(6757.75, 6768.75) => 0.05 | 15.7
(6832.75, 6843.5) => 0.10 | 15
